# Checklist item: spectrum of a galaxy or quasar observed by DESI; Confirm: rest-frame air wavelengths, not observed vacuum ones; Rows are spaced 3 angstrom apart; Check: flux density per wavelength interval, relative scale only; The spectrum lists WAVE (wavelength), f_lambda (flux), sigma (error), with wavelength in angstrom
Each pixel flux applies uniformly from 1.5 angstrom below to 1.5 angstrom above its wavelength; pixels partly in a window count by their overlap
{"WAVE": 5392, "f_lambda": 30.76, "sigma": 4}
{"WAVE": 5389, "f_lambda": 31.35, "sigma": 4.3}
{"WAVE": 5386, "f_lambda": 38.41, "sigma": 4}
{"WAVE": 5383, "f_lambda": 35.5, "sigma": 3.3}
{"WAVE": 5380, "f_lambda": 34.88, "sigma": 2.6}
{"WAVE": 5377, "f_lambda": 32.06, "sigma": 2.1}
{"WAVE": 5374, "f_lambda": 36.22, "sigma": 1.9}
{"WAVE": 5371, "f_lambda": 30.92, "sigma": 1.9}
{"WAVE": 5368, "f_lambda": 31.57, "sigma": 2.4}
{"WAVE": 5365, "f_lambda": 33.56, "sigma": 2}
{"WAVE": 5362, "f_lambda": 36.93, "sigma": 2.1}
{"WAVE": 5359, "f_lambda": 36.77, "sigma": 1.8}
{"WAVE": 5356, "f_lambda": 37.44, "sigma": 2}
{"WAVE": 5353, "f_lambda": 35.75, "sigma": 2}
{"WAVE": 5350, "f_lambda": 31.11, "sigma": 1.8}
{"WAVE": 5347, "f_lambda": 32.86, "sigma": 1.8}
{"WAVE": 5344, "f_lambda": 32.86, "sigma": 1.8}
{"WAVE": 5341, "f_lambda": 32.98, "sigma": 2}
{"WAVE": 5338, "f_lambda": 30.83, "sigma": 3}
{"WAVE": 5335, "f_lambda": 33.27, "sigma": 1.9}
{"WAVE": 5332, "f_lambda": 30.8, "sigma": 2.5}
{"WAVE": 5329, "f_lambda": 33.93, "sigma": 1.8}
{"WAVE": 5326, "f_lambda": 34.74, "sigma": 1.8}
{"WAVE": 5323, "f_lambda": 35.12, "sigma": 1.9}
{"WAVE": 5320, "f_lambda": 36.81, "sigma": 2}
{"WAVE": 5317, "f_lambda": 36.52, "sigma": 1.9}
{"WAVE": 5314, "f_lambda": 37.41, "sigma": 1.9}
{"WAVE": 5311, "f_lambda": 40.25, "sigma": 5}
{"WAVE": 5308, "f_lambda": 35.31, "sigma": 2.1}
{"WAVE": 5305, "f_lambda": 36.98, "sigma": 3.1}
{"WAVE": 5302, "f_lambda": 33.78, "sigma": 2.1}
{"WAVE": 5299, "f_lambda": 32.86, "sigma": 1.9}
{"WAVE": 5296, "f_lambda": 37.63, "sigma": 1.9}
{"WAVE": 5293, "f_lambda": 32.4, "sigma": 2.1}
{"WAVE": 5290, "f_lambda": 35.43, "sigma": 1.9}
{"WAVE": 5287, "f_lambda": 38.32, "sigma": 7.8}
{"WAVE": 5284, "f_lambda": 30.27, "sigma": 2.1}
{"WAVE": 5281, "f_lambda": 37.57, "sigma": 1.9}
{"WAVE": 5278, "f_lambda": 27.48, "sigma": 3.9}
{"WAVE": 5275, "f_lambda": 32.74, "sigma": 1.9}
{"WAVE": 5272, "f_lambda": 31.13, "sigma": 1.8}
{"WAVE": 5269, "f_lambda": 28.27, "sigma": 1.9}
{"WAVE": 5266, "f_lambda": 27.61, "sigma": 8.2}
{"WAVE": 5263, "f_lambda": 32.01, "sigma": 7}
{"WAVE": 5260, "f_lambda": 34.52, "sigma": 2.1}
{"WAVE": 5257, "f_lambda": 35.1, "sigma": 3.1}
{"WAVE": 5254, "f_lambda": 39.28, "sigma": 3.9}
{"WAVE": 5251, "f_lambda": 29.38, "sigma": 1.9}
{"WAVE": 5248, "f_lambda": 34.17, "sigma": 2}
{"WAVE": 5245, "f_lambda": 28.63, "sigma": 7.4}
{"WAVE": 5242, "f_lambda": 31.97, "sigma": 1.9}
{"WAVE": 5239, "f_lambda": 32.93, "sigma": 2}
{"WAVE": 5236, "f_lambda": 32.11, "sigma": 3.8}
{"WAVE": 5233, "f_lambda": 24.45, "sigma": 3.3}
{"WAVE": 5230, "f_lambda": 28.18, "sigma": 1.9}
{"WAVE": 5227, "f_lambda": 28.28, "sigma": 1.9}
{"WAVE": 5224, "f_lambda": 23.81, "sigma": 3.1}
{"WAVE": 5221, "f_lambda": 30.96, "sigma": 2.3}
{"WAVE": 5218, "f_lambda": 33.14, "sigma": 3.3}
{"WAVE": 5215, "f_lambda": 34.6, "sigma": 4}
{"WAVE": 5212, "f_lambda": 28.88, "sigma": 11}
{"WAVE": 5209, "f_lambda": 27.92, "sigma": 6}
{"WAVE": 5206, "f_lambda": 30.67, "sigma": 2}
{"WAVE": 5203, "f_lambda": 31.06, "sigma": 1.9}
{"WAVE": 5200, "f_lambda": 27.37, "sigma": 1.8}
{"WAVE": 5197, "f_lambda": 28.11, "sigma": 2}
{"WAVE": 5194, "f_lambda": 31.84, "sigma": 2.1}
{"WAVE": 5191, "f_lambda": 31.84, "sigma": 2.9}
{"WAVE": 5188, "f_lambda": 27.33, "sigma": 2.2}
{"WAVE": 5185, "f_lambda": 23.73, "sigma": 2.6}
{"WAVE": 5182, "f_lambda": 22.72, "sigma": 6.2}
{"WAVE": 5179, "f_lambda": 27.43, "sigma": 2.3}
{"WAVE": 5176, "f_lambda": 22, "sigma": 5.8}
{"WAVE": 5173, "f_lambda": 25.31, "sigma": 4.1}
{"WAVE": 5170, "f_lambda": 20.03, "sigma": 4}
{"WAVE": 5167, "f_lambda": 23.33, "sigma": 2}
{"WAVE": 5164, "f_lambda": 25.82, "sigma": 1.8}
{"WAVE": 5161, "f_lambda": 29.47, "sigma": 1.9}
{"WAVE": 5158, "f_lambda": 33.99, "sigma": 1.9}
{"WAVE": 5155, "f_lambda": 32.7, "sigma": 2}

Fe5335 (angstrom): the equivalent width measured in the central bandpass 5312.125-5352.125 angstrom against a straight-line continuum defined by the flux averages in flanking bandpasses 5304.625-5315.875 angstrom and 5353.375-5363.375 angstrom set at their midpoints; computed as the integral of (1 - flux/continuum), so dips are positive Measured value 3.6 angstrom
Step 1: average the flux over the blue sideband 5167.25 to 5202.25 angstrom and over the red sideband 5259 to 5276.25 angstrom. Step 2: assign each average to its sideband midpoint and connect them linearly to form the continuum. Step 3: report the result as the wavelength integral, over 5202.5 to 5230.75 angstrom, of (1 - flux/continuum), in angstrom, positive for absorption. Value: -1.8 angstrom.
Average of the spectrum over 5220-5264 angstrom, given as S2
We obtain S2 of 31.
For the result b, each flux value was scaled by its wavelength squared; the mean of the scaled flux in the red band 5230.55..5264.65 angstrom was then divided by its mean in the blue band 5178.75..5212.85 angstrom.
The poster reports 1.16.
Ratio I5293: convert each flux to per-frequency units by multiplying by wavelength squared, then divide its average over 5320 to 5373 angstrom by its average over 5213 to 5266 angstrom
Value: 1.12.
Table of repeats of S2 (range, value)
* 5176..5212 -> 28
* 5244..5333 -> 33.9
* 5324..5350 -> 32.7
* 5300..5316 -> 36.6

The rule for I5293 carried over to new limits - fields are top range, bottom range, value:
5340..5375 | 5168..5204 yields 1.37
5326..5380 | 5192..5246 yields 1.19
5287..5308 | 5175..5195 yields 1.37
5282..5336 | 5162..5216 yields 1.35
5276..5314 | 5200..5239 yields 1.22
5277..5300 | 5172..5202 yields 1.32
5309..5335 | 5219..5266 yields 1.18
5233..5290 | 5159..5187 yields 1.36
